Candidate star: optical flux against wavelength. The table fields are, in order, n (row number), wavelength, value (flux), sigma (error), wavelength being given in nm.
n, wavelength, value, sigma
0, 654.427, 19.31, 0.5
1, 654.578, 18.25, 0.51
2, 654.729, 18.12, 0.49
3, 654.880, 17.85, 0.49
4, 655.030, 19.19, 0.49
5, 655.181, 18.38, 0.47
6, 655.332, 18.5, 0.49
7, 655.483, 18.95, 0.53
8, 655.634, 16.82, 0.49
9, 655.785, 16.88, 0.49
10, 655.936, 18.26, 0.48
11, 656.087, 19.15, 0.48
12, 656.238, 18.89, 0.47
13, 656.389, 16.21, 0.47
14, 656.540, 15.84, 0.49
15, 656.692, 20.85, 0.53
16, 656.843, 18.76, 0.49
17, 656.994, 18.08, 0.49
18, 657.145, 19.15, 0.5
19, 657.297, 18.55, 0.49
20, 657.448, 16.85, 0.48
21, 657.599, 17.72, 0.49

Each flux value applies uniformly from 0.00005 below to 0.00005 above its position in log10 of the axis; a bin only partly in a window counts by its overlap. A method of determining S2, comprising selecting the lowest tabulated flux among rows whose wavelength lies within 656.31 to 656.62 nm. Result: 15.84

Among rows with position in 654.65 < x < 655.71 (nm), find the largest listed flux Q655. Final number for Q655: 19.19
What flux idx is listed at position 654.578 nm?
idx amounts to 18.25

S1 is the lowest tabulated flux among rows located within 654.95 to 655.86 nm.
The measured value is 16.82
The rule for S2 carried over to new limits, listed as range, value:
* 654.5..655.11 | 17.85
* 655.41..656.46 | 16.21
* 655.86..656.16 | 18.26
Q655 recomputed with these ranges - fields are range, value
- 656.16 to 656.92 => 20.85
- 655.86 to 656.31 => 19.15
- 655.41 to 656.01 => 18.95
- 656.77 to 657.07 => 18.76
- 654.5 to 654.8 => 18.25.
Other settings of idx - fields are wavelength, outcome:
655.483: 18.95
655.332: 18.5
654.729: 18.12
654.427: 19.31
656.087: 19.15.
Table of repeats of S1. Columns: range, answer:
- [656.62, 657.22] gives 18.08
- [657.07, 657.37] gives 18.55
